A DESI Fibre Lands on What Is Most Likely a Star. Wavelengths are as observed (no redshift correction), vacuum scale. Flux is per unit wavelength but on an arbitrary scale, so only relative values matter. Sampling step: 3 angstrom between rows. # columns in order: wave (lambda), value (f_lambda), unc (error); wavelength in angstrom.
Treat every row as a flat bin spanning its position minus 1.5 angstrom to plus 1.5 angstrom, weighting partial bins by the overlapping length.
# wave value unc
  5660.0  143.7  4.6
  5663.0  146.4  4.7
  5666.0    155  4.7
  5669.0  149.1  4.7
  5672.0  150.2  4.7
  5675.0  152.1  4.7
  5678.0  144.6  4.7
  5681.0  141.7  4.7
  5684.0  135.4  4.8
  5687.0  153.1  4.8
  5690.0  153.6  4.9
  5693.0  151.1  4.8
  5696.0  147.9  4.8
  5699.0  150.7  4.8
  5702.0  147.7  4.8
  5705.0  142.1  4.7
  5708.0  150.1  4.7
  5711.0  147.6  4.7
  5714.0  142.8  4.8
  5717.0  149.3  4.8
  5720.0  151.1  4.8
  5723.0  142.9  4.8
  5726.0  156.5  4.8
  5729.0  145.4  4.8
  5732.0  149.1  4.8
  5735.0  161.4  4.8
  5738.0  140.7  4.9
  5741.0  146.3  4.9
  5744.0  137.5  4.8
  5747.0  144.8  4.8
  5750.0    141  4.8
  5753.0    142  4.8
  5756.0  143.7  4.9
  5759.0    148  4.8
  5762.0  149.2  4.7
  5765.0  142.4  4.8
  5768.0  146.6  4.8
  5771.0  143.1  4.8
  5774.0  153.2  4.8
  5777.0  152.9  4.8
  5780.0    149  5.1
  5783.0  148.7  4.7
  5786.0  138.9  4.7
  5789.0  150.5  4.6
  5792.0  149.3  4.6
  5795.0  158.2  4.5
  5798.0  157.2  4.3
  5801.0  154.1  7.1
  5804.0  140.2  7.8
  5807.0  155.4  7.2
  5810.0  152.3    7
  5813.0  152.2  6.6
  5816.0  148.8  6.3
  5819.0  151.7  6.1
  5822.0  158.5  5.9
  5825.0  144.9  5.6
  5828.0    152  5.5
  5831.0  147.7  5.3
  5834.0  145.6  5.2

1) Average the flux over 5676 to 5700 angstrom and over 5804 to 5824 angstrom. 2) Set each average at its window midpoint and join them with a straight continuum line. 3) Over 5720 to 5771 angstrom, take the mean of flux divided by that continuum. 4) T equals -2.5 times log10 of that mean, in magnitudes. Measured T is 0.02 mag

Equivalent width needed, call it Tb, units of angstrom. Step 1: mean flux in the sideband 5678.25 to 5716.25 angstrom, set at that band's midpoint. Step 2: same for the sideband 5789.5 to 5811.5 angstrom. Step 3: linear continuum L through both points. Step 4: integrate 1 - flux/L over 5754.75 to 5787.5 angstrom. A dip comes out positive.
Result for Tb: 0.8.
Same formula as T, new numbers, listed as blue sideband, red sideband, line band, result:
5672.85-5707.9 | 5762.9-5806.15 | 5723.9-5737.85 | -0.02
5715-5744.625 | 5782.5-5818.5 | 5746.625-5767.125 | 0.03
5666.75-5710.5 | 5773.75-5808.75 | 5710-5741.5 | 0.00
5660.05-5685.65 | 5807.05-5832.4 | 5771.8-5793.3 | 0.01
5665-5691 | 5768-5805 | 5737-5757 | 0.05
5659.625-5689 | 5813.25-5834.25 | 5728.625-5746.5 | 0.01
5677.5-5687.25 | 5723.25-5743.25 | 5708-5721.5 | -0.01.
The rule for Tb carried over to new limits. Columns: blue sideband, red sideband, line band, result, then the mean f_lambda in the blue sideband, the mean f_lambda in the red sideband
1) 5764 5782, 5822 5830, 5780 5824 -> -0.5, 148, 150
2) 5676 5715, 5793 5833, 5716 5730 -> -0.1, 147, 152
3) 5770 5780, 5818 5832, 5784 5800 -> -0.1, 150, 151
